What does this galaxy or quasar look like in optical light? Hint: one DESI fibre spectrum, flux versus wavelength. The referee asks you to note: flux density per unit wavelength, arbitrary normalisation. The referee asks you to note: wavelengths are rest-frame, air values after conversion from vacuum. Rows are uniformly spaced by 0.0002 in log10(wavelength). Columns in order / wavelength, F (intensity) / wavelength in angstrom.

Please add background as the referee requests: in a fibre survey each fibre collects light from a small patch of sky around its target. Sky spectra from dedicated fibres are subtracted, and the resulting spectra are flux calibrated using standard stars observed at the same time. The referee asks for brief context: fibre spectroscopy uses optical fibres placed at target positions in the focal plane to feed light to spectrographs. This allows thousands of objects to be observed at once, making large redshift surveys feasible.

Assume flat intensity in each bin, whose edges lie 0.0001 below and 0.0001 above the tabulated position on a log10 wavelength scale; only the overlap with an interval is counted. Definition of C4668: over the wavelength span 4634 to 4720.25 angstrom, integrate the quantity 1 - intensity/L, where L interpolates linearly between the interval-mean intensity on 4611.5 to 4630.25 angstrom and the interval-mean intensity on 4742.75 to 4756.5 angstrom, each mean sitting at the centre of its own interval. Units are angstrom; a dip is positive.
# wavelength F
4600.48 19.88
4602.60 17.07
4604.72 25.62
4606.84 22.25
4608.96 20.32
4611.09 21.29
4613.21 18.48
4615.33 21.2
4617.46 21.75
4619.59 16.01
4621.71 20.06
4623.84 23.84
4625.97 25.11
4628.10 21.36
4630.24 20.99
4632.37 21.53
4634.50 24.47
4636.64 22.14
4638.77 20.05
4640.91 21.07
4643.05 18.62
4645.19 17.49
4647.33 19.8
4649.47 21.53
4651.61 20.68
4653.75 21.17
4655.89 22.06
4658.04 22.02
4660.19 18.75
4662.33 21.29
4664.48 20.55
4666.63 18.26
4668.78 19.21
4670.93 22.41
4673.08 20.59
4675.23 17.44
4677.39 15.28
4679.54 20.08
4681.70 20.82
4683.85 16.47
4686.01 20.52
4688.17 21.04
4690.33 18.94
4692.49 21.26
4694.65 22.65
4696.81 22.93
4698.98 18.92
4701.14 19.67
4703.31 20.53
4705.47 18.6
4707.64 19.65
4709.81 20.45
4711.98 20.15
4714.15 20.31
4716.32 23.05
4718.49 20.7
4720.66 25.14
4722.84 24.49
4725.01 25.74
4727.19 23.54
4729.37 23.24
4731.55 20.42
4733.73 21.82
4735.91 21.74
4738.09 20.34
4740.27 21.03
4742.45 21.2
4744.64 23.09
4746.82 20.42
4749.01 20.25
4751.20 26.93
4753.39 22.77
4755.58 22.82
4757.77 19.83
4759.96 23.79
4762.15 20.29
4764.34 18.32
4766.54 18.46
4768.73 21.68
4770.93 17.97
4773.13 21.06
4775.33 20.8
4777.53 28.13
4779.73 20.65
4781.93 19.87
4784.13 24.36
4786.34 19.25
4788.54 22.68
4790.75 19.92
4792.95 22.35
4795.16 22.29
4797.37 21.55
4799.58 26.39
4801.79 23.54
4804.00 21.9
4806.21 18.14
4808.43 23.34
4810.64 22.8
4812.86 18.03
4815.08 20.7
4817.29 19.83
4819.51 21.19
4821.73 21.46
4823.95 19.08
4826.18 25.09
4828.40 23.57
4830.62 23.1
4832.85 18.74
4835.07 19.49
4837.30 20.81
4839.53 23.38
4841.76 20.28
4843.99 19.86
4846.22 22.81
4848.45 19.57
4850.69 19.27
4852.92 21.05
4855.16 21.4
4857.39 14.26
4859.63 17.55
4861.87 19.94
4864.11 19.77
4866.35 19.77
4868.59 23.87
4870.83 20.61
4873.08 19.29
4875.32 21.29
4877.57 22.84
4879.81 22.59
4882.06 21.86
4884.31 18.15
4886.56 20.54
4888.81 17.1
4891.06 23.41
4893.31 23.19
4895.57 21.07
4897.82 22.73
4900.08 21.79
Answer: 5.5 angstrom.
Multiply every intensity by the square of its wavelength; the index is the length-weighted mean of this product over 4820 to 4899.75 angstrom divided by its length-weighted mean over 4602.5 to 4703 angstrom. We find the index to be 1.11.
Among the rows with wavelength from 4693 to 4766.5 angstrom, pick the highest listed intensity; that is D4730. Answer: 26.93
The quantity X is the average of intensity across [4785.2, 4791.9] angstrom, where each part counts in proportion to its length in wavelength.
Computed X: 20.7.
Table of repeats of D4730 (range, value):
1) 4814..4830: 25.09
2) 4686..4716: 22.93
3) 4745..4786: 28.13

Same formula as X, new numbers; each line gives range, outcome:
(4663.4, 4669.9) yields 19.4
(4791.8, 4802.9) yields 23.2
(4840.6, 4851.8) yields 20.4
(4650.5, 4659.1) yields 21.5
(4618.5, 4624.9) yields 20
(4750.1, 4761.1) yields 23.2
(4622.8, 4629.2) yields 23.4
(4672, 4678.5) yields 17.8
